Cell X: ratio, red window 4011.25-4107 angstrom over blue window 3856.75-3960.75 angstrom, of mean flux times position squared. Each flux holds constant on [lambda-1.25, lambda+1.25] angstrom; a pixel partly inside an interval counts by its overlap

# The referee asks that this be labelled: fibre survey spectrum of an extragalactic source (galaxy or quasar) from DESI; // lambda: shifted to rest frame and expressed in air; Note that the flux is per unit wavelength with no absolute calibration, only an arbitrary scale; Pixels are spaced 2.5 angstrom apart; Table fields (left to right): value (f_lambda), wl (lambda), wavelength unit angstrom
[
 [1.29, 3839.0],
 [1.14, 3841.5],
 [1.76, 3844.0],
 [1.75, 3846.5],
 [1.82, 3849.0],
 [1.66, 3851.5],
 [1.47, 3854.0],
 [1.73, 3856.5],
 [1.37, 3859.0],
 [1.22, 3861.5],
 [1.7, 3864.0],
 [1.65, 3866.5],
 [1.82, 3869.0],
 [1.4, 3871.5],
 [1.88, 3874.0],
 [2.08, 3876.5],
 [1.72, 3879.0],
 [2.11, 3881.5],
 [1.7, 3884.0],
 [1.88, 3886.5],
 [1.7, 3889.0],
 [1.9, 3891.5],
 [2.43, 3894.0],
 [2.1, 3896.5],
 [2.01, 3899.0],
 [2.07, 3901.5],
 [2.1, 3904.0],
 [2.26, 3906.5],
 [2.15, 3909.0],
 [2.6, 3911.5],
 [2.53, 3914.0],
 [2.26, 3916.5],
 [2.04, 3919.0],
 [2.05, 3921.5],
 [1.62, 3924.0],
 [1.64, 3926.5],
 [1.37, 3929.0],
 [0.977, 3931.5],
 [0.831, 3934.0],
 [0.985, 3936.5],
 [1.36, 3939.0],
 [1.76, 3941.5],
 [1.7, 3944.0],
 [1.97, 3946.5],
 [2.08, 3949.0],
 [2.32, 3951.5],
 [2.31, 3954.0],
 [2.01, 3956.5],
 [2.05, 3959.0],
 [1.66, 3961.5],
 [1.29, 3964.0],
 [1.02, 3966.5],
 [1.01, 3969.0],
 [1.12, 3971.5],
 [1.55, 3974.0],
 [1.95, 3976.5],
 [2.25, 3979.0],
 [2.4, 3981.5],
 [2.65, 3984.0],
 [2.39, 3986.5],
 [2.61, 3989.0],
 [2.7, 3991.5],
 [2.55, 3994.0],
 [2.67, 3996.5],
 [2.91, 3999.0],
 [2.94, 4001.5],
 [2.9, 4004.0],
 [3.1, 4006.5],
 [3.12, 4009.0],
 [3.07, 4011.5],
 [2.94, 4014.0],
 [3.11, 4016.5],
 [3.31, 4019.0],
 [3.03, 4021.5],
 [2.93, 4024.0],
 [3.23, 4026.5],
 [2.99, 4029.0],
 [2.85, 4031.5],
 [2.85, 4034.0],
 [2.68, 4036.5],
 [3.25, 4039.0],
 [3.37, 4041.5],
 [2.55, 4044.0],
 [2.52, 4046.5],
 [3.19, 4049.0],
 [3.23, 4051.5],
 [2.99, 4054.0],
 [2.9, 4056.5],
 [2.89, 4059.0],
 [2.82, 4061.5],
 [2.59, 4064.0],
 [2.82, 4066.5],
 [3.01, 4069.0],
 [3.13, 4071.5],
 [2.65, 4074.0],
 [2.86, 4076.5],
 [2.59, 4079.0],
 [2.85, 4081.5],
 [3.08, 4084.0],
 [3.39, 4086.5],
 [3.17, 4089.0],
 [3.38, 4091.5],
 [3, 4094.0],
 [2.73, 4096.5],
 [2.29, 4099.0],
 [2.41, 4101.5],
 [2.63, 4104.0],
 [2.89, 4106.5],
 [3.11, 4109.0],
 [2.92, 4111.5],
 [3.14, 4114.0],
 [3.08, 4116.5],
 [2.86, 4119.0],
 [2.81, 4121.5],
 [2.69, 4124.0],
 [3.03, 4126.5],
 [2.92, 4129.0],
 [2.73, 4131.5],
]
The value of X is 1.7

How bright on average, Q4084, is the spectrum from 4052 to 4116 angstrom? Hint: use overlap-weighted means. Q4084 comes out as 2.9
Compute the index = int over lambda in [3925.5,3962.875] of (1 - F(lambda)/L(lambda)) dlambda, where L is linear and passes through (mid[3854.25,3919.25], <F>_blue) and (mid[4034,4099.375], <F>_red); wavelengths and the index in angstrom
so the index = 9.8 angstrom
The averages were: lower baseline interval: 1.93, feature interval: 1.67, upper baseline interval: 2.93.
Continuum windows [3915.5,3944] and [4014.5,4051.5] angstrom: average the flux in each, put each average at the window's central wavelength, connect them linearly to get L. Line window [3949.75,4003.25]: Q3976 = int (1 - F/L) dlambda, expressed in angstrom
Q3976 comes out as 2.23 angstrom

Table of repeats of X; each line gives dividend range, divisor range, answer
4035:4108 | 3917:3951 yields 1.94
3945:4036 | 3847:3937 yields 1.42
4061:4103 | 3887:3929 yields 1.51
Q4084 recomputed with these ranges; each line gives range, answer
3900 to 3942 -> 1.8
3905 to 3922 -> 2.28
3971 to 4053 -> 2.77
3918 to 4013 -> 2.03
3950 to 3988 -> 1.87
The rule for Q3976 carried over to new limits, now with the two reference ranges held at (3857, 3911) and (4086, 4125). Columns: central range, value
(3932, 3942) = 4.47 angstrom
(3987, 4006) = -2.83 angstrom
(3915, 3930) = 1.48 angstrom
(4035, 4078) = -3.80 angstrom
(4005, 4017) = -2.92 angstrom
